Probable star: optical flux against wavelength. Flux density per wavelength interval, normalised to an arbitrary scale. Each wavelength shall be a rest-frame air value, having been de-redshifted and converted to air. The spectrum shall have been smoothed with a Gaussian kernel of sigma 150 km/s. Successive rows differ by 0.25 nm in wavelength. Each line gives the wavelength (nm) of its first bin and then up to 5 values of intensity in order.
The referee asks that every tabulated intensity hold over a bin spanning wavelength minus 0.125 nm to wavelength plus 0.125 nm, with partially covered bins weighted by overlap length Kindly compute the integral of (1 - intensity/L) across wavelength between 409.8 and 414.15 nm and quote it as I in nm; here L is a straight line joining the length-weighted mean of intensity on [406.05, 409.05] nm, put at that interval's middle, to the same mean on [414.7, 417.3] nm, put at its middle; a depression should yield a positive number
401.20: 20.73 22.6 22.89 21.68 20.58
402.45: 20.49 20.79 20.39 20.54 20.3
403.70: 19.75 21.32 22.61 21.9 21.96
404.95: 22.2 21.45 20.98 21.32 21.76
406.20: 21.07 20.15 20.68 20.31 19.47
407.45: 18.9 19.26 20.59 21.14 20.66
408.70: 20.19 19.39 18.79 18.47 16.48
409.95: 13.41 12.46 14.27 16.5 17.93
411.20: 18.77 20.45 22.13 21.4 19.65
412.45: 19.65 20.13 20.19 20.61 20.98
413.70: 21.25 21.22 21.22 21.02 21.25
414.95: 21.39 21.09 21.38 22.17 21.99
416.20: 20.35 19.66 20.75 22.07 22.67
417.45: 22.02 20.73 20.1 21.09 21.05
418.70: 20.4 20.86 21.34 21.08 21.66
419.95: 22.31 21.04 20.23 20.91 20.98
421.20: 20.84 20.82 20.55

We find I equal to 0.40 nm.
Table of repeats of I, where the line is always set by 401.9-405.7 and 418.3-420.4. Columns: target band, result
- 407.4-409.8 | 0.19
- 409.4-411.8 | 0.47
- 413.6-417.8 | -0.03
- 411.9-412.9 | 0.05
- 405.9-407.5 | 0.06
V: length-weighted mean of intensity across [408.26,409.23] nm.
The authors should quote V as 19.9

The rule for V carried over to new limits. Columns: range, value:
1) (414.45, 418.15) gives 21.2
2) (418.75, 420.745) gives 21.2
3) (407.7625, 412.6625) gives 18.6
